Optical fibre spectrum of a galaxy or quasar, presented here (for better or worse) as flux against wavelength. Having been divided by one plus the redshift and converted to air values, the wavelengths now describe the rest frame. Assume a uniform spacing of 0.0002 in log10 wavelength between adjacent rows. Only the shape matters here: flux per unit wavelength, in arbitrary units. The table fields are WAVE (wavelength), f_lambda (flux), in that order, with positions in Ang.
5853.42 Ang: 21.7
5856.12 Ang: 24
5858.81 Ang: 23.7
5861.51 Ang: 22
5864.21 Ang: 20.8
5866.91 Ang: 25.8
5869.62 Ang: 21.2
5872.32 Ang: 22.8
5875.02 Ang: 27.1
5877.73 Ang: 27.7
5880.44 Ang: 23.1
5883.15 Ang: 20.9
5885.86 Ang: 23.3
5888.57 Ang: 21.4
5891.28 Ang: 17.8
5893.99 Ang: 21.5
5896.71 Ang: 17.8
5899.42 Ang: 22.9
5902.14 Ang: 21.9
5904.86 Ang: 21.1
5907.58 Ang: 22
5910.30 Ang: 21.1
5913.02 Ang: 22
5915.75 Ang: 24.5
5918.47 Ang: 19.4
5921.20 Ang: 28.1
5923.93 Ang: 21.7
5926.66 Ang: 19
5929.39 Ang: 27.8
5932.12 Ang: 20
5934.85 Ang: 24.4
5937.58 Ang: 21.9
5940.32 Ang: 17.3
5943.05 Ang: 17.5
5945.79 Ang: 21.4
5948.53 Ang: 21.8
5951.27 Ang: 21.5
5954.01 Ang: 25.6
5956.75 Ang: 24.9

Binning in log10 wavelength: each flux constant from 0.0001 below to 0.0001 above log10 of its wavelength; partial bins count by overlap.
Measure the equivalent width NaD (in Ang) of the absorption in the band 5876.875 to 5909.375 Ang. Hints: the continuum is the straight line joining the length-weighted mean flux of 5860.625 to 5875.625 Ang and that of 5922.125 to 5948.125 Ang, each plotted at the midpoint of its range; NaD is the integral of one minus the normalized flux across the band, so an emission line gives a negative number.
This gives 1.2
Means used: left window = 23.1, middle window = 21.7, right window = 21.4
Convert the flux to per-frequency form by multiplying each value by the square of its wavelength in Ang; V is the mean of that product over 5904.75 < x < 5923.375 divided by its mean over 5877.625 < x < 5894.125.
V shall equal 1.05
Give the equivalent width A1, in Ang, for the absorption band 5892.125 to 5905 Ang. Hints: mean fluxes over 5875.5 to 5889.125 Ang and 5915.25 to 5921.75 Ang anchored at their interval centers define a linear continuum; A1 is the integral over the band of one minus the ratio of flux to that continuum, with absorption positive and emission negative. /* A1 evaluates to 1.4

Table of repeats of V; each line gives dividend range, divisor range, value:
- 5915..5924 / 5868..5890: 1.02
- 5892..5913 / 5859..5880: 0.90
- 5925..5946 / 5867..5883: 0.89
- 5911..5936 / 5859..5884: 0.99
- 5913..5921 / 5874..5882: 0.90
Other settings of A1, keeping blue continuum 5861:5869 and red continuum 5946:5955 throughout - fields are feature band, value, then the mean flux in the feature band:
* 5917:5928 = 0.3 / 22.1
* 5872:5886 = -1.0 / 24.3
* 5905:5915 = 0.4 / 21.8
